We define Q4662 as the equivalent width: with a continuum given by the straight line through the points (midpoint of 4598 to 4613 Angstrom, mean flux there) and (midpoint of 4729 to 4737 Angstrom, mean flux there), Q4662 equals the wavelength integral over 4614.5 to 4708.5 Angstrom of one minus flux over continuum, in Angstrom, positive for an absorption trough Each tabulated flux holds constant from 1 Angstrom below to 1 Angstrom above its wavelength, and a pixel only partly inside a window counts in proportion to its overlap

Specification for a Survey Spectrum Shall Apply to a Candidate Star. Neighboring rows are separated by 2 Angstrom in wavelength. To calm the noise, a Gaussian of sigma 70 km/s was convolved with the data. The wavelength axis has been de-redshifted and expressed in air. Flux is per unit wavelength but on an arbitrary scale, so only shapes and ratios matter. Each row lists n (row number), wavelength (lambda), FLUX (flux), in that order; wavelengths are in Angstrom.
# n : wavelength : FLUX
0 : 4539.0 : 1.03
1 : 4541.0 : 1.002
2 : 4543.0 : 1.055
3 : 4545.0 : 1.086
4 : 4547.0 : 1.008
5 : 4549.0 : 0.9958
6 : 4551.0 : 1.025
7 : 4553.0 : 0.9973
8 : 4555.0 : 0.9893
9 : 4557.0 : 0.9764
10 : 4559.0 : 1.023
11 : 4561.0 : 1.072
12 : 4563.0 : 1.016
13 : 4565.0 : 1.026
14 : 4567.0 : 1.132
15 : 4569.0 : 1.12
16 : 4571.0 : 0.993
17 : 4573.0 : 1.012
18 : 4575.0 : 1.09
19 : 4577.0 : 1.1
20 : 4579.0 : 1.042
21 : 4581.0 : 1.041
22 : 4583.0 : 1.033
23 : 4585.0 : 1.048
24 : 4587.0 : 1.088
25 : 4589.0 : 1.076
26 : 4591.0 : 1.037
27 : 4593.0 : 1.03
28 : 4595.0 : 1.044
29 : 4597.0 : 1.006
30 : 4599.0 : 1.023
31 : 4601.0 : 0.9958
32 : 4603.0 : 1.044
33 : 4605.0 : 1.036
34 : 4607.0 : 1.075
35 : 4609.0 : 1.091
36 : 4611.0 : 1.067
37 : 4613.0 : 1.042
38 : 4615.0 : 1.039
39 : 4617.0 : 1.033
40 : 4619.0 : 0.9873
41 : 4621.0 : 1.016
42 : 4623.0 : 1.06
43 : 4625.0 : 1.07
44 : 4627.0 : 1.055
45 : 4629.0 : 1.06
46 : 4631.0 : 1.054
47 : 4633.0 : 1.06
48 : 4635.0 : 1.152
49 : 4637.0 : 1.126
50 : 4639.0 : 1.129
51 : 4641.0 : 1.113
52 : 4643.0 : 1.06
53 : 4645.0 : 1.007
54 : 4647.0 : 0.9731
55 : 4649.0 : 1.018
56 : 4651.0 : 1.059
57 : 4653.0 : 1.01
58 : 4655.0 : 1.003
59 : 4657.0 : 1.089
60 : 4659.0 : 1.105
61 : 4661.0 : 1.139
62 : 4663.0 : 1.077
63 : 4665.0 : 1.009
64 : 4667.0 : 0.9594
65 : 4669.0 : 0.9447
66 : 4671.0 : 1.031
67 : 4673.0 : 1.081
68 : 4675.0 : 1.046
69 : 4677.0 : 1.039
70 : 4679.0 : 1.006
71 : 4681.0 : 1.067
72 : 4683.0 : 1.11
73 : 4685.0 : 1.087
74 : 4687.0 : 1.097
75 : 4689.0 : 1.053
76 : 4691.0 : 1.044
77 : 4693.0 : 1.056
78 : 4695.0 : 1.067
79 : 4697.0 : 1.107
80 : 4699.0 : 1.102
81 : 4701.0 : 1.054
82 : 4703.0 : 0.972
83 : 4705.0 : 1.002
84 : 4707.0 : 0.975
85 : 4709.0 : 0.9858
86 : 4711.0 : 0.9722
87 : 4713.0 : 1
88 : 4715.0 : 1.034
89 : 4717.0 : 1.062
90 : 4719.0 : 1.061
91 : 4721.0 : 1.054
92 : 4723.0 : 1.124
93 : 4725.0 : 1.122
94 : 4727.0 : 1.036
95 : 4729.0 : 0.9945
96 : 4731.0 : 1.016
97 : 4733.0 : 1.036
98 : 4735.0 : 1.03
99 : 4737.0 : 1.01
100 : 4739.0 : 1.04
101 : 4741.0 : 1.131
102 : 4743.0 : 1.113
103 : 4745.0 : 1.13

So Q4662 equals -1.38 Angstrom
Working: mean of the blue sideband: 1.05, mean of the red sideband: 1.02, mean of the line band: 1.05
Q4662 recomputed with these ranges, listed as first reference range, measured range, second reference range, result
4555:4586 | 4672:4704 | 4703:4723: -1.2 Angstrom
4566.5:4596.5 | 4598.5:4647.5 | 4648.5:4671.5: -0.4 Angstrom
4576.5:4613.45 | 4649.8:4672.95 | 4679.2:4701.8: 0.6 Angstrom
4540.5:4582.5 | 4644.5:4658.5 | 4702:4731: 0.1 Angstrom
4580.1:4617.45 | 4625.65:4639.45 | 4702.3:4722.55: -0.7 Angstrom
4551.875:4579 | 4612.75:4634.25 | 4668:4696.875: 0.1 Angstrom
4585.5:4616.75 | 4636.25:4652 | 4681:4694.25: 0.0 Angstrom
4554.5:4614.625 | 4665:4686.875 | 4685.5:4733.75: 0.1 Angstrom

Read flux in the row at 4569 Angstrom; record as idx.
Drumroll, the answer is 1.12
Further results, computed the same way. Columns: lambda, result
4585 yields 1.048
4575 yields 1.09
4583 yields 1.033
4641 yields 1.113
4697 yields 1.107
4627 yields 1.055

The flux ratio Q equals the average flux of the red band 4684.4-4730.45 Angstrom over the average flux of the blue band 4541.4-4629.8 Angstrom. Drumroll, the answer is 1.00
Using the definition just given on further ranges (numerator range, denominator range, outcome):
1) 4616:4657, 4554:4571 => 1.01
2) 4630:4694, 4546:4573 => 1.03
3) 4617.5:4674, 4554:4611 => 1.01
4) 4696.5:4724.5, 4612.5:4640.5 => 0.97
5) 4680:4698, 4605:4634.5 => 1.02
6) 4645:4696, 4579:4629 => 1.00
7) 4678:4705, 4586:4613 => 1.01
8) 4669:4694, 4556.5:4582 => 1.00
